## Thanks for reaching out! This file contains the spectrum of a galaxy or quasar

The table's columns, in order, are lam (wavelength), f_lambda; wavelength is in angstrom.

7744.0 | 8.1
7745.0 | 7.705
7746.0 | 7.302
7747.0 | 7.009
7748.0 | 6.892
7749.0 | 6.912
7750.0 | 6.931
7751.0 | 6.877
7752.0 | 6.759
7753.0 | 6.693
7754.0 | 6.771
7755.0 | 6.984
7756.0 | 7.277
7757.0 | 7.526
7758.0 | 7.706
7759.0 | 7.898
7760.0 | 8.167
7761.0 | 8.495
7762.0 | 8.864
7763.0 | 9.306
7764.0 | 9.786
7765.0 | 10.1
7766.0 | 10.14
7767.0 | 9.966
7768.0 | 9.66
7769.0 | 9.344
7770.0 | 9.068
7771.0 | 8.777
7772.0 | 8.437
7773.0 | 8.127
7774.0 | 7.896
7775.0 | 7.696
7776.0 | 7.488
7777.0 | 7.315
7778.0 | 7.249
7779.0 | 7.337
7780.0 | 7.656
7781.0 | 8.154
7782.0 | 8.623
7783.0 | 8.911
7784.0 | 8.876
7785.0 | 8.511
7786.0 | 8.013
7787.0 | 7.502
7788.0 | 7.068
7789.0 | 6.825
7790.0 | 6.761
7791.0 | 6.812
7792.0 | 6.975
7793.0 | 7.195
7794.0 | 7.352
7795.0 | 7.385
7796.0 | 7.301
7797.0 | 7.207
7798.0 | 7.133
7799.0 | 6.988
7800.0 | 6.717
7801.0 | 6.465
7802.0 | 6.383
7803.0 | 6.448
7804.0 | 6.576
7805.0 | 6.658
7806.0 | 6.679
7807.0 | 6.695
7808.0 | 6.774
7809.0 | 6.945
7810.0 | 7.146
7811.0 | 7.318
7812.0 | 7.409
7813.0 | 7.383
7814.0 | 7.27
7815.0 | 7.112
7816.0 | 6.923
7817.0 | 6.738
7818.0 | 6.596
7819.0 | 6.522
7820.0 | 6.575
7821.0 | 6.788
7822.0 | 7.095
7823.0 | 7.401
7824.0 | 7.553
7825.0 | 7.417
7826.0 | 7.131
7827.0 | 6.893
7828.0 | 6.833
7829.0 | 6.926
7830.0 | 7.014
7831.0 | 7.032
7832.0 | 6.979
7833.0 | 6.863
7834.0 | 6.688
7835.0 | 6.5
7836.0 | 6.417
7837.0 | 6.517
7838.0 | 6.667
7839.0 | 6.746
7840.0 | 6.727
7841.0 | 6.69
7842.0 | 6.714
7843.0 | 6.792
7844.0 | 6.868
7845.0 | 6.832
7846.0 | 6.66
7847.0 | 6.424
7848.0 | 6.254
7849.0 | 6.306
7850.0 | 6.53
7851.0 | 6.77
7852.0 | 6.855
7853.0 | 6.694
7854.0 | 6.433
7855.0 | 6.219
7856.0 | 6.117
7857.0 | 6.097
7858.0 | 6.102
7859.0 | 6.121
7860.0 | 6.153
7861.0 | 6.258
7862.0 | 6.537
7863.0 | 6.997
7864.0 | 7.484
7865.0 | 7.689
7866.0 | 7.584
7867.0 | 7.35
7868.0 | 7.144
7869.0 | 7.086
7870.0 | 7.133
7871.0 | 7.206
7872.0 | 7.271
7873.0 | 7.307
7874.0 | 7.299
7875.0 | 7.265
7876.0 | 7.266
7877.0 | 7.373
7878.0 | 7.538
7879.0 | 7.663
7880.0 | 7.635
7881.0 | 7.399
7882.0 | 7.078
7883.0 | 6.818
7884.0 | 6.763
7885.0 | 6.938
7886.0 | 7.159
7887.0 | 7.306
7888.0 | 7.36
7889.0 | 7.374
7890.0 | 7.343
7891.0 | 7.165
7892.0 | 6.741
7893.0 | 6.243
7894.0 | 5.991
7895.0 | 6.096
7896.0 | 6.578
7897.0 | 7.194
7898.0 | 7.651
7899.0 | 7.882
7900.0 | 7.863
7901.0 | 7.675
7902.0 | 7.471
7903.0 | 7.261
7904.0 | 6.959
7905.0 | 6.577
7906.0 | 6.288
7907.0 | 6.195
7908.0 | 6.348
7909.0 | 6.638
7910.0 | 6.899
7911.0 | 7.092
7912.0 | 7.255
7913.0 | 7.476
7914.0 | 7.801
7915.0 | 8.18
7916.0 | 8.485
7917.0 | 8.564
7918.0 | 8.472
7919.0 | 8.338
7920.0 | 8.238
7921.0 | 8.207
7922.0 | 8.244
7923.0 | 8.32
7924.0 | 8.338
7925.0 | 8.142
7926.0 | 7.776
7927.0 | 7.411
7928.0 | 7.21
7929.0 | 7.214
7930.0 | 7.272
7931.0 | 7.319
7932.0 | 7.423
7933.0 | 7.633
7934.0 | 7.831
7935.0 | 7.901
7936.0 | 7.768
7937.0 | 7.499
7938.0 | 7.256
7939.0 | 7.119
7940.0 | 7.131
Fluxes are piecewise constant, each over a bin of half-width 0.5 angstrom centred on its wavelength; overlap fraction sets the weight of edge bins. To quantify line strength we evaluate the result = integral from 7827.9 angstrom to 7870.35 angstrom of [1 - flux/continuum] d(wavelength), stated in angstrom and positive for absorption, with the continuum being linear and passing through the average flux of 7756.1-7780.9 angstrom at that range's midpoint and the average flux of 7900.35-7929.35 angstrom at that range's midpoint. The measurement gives 6.7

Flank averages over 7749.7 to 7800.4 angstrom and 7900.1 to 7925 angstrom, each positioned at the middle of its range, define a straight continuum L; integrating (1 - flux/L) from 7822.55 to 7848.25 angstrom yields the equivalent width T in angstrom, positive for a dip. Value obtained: 3.1 angstrom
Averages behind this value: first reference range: 7.9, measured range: 6.83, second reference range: 7.57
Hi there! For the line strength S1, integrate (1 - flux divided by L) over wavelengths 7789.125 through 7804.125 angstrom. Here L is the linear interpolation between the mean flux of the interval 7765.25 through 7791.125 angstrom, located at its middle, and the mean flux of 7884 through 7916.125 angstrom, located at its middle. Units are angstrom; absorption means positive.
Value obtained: 2.1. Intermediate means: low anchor 8.2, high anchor 7.09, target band 6.92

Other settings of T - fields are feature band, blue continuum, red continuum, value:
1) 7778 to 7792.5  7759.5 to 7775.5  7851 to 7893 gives 1.60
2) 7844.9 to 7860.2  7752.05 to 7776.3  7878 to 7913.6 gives 2.22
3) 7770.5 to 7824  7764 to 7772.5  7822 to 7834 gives 6.46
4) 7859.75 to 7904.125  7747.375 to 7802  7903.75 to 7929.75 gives 2.76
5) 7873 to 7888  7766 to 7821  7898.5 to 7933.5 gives 0.55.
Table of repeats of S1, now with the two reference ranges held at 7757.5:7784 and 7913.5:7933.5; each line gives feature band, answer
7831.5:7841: 1.84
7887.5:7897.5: 1.55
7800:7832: 5.52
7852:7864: 2.62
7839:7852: 2.53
